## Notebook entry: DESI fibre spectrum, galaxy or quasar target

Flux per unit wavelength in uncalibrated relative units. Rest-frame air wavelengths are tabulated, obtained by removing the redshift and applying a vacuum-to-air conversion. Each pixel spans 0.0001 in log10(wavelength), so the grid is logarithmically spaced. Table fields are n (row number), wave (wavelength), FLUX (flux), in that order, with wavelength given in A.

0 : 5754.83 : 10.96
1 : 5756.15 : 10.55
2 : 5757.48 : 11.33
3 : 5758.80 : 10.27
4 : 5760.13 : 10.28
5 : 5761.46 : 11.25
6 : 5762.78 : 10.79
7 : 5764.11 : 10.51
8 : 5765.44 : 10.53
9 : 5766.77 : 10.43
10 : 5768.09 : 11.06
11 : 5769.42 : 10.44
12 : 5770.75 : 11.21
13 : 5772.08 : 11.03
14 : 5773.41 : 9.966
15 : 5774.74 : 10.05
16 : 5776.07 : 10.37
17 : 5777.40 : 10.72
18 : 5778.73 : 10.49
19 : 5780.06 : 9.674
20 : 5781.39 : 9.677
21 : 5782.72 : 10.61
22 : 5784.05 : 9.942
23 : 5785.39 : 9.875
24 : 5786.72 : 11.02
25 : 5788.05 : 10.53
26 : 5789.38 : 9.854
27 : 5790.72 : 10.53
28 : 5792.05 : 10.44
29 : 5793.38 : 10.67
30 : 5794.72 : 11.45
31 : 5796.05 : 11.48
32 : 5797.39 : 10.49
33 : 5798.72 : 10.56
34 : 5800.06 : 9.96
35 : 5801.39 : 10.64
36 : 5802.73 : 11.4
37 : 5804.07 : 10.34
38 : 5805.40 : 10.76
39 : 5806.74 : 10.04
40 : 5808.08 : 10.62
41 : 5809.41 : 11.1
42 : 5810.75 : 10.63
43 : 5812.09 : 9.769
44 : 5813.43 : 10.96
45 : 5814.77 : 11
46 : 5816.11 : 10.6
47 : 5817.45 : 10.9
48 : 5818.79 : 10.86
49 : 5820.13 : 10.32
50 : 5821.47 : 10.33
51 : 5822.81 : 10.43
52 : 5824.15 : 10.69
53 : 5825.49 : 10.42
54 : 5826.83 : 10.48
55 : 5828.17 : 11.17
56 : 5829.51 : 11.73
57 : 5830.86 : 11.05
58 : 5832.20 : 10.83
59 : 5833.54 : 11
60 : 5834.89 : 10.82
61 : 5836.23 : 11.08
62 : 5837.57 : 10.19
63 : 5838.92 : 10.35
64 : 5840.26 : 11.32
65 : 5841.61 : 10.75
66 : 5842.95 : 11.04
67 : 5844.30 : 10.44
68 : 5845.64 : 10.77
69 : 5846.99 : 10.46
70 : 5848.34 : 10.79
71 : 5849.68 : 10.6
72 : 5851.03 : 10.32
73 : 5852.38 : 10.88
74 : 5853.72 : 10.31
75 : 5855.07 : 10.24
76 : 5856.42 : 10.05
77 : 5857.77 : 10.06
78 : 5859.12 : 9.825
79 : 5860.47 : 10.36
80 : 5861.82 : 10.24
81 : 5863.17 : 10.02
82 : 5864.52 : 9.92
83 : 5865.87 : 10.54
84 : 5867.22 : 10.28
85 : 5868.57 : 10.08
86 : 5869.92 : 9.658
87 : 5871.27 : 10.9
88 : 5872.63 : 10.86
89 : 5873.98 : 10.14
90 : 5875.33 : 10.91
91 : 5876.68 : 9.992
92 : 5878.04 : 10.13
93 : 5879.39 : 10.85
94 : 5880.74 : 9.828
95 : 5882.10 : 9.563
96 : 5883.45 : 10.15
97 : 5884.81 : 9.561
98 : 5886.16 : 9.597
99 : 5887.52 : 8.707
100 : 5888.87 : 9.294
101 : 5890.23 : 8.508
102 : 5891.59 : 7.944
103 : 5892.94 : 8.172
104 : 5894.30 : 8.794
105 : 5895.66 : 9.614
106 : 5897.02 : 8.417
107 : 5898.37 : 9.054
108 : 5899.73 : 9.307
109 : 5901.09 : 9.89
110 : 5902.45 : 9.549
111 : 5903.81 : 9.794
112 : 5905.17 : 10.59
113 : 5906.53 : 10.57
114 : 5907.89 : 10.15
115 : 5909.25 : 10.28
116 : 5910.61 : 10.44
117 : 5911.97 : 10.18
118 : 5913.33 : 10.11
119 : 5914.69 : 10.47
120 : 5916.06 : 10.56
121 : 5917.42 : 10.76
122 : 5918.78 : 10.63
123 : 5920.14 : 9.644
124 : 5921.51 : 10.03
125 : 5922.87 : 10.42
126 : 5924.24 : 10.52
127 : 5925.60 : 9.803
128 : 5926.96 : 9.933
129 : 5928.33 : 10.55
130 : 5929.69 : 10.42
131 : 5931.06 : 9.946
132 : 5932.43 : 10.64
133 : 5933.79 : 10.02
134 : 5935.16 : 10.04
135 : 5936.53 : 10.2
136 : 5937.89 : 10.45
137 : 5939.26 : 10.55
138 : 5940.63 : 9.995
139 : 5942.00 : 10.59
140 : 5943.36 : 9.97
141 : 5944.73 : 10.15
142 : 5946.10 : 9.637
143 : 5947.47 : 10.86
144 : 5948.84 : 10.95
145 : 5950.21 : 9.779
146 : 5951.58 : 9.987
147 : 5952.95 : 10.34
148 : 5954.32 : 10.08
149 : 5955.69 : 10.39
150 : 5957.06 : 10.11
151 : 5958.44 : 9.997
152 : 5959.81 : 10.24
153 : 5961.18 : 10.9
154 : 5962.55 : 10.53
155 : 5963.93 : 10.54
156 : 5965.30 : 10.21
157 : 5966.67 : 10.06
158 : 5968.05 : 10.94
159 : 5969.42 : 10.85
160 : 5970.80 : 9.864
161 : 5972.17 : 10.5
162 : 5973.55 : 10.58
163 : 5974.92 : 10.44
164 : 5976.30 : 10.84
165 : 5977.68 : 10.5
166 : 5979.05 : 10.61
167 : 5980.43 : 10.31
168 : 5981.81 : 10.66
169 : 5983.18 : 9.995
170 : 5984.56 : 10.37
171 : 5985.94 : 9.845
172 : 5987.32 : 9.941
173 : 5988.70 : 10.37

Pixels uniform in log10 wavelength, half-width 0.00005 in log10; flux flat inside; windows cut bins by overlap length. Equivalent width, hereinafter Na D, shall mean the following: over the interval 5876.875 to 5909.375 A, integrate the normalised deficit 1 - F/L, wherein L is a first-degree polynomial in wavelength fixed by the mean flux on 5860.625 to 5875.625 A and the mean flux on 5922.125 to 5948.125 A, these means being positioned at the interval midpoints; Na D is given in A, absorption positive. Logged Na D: 2.5 A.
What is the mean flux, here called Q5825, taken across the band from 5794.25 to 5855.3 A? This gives 10.7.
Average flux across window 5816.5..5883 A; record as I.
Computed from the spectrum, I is 10.5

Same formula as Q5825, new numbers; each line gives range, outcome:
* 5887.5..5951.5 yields 9.95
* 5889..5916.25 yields 9.59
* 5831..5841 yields 10.8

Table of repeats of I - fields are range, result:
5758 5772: 10.7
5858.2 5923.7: 9.9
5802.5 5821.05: 10.6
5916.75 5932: 10.2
